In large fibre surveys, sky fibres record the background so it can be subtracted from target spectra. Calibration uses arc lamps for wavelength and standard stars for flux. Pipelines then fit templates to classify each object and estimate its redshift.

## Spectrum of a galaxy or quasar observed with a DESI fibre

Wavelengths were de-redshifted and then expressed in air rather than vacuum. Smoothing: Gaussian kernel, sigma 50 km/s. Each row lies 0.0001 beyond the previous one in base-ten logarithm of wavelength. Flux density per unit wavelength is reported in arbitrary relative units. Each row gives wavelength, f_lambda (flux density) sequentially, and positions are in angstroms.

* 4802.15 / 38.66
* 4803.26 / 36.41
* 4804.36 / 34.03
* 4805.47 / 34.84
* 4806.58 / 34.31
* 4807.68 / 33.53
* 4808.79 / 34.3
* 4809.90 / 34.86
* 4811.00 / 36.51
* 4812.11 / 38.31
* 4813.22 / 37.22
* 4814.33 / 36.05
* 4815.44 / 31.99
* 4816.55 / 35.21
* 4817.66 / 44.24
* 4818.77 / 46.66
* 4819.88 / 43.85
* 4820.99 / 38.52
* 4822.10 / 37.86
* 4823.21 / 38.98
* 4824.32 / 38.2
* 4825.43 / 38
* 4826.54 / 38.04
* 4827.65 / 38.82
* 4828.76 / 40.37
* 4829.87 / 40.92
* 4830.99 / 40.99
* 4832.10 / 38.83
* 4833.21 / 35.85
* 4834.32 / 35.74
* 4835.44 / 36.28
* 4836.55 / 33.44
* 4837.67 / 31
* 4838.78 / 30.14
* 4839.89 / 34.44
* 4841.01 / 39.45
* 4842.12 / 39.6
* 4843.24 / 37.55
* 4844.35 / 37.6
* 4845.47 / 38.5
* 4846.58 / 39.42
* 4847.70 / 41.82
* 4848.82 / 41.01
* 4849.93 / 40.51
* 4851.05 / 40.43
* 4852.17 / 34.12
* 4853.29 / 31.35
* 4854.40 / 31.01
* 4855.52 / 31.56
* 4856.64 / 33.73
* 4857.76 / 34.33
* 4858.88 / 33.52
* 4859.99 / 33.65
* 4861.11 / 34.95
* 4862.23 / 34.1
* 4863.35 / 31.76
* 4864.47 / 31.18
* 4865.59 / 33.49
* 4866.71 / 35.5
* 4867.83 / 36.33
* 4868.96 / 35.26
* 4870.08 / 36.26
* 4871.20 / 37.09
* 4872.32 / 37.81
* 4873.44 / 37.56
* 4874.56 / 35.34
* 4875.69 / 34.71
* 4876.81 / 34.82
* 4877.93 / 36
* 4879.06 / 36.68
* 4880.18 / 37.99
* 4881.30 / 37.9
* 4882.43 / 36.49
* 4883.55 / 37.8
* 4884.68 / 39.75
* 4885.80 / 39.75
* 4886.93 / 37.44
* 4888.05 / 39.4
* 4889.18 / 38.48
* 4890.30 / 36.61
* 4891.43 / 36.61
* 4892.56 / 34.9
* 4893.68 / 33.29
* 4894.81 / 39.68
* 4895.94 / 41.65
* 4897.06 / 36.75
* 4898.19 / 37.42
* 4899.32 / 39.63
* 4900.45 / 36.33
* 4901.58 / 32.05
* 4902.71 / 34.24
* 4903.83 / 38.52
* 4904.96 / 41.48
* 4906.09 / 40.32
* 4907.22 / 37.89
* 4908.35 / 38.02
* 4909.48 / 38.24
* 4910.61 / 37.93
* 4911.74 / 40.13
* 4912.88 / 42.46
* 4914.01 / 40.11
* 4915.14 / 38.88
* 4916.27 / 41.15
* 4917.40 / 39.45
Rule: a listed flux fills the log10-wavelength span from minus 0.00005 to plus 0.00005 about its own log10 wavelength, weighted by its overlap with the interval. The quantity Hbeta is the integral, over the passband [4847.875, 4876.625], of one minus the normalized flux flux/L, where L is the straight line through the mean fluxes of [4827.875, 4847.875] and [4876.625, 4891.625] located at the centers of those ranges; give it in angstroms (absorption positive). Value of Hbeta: 1.8 angstroms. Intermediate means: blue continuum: 37.3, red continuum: 37.6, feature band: 35.1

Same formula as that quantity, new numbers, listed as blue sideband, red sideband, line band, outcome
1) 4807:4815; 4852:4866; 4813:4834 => -2.4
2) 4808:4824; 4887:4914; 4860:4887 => 1.4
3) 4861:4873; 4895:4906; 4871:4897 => -0.7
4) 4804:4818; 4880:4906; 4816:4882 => -0.4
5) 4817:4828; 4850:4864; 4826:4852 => -0.4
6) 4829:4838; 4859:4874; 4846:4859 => -0.1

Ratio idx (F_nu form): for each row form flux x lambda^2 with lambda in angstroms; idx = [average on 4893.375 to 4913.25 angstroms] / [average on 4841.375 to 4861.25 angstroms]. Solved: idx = 1.1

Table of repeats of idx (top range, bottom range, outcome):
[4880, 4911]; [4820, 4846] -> 1.03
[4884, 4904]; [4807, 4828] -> 1.02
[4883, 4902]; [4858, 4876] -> 1.09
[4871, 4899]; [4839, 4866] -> 1.06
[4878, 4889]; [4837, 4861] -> 1.07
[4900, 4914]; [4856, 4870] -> 1.14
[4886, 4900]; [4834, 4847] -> 1.07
